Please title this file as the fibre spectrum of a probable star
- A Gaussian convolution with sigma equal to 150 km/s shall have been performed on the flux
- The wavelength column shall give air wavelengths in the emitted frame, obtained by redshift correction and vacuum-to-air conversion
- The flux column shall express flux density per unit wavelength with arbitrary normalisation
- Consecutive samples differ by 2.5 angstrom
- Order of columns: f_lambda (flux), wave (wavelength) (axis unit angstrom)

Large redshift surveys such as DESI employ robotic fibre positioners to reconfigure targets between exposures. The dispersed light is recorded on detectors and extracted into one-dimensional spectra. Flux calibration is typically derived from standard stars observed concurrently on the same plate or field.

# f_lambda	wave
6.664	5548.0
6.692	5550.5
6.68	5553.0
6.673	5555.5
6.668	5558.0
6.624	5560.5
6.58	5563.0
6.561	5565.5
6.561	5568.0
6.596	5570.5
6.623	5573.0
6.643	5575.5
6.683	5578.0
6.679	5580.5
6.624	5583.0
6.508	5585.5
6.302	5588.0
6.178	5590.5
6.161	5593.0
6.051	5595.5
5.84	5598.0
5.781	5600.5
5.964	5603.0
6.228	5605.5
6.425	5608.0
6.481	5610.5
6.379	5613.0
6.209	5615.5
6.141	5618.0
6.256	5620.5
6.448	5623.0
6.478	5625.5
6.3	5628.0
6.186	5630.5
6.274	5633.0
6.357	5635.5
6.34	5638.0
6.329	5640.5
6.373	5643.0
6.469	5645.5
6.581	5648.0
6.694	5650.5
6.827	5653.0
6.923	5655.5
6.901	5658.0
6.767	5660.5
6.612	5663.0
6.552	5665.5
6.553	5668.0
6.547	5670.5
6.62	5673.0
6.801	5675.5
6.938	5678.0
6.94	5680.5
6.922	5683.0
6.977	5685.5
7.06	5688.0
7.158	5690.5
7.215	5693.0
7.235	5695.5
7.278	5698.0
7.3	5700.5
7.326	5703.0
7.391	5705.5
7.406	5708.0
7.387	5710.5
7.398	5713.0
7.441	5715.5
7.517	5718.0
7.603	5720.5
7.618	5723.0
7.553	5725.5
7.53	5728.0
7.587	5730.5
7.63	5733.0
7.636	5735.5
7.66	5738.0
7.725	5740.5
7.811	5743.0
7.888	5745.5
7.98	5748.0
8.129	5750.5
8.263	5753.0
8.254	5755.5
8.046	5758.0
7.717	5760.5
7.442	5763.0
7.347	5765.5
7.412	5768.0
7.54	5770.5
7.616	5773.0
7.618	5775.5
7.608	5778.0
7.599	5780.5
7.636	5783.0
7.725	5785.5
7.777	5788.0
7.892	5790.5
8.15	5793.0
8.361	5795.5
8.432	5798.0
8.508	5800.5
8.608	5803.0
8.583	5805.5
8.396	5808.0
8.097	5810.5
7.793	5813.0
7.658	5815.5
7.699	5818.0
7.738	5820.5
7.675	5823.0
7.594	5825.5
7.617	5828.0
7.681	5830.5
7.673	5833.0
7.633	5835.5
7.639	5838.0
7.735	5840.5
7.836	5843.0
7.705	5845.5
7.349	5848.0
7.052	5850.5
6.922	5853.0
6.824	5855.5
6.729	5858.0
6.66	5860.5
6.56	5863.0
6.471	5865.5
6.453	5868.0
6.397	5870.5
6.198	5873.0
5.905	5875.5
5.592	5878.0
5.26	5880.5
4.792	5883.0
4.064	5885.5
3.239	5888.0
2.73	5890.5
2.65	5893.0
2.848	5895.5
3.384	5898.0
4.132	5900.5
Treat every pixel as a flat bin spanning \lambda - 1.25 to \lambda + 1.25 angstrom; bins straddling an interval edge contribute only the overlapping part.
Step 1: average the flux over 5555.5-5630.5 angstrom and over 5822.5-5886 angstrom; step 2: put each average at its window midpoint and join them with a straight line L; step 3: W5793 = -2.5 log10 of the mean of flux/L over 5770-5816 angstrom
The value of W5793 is -0.19 mag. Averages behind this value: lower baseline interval 6.38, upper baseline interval 6.79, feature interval 7.99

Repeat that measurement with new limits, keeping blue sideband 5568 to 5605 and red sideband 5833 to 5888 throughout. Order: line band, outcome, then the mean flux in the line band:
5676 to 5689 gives -0.09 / 6.96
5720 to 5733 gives -0.18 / 7.58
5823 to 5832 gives -0.18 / 7.64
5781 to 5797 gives -0.22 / 7.92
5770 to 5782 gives -0.18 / 7.6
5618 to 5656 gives -0.01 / 6.44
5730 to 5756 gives -0.22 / 7.87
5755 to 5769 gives -0.19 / 7.68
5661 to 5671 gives -0.03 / 6.58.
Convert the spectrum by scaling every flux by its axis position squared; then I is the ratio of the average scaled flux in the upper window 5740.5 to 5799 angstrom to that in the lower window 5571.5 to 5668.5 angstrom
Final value 1.3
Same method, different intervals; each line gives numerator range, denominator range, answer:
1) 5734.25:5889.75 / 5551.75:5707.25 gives 1.18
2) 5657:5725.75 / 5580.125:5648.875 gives 1.16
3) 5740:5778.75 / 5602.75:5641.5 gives 1.29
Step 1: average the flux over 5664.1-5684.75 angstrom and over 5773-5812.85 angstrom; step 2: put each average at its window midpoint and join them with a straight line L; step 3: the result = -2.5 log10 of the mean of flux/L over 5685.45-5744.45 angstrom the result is -0.04 mag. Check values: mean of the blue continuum 6.74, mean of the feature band 7.45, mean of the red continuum 8.04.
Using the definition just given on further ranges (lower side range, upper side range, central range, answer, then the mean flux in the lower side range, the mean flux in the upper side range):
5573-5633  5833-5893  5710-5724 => -0.20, 6.31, 6.2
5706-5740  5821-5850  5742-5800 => -0.04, 7.54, 7.64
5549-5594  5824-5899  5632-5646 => 0.02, 6.56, 6.12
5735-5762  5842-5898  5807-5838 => -0.18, 7.92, 5.68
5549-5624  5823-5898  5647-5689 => -0.07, 6.41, 6.18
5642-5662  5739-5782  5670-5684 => 0.02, 6.69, 7.76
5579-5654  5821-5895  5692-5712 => -0.16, 6.33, 6.34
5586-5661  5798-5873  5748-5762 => -0.14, 6.35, 7.49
